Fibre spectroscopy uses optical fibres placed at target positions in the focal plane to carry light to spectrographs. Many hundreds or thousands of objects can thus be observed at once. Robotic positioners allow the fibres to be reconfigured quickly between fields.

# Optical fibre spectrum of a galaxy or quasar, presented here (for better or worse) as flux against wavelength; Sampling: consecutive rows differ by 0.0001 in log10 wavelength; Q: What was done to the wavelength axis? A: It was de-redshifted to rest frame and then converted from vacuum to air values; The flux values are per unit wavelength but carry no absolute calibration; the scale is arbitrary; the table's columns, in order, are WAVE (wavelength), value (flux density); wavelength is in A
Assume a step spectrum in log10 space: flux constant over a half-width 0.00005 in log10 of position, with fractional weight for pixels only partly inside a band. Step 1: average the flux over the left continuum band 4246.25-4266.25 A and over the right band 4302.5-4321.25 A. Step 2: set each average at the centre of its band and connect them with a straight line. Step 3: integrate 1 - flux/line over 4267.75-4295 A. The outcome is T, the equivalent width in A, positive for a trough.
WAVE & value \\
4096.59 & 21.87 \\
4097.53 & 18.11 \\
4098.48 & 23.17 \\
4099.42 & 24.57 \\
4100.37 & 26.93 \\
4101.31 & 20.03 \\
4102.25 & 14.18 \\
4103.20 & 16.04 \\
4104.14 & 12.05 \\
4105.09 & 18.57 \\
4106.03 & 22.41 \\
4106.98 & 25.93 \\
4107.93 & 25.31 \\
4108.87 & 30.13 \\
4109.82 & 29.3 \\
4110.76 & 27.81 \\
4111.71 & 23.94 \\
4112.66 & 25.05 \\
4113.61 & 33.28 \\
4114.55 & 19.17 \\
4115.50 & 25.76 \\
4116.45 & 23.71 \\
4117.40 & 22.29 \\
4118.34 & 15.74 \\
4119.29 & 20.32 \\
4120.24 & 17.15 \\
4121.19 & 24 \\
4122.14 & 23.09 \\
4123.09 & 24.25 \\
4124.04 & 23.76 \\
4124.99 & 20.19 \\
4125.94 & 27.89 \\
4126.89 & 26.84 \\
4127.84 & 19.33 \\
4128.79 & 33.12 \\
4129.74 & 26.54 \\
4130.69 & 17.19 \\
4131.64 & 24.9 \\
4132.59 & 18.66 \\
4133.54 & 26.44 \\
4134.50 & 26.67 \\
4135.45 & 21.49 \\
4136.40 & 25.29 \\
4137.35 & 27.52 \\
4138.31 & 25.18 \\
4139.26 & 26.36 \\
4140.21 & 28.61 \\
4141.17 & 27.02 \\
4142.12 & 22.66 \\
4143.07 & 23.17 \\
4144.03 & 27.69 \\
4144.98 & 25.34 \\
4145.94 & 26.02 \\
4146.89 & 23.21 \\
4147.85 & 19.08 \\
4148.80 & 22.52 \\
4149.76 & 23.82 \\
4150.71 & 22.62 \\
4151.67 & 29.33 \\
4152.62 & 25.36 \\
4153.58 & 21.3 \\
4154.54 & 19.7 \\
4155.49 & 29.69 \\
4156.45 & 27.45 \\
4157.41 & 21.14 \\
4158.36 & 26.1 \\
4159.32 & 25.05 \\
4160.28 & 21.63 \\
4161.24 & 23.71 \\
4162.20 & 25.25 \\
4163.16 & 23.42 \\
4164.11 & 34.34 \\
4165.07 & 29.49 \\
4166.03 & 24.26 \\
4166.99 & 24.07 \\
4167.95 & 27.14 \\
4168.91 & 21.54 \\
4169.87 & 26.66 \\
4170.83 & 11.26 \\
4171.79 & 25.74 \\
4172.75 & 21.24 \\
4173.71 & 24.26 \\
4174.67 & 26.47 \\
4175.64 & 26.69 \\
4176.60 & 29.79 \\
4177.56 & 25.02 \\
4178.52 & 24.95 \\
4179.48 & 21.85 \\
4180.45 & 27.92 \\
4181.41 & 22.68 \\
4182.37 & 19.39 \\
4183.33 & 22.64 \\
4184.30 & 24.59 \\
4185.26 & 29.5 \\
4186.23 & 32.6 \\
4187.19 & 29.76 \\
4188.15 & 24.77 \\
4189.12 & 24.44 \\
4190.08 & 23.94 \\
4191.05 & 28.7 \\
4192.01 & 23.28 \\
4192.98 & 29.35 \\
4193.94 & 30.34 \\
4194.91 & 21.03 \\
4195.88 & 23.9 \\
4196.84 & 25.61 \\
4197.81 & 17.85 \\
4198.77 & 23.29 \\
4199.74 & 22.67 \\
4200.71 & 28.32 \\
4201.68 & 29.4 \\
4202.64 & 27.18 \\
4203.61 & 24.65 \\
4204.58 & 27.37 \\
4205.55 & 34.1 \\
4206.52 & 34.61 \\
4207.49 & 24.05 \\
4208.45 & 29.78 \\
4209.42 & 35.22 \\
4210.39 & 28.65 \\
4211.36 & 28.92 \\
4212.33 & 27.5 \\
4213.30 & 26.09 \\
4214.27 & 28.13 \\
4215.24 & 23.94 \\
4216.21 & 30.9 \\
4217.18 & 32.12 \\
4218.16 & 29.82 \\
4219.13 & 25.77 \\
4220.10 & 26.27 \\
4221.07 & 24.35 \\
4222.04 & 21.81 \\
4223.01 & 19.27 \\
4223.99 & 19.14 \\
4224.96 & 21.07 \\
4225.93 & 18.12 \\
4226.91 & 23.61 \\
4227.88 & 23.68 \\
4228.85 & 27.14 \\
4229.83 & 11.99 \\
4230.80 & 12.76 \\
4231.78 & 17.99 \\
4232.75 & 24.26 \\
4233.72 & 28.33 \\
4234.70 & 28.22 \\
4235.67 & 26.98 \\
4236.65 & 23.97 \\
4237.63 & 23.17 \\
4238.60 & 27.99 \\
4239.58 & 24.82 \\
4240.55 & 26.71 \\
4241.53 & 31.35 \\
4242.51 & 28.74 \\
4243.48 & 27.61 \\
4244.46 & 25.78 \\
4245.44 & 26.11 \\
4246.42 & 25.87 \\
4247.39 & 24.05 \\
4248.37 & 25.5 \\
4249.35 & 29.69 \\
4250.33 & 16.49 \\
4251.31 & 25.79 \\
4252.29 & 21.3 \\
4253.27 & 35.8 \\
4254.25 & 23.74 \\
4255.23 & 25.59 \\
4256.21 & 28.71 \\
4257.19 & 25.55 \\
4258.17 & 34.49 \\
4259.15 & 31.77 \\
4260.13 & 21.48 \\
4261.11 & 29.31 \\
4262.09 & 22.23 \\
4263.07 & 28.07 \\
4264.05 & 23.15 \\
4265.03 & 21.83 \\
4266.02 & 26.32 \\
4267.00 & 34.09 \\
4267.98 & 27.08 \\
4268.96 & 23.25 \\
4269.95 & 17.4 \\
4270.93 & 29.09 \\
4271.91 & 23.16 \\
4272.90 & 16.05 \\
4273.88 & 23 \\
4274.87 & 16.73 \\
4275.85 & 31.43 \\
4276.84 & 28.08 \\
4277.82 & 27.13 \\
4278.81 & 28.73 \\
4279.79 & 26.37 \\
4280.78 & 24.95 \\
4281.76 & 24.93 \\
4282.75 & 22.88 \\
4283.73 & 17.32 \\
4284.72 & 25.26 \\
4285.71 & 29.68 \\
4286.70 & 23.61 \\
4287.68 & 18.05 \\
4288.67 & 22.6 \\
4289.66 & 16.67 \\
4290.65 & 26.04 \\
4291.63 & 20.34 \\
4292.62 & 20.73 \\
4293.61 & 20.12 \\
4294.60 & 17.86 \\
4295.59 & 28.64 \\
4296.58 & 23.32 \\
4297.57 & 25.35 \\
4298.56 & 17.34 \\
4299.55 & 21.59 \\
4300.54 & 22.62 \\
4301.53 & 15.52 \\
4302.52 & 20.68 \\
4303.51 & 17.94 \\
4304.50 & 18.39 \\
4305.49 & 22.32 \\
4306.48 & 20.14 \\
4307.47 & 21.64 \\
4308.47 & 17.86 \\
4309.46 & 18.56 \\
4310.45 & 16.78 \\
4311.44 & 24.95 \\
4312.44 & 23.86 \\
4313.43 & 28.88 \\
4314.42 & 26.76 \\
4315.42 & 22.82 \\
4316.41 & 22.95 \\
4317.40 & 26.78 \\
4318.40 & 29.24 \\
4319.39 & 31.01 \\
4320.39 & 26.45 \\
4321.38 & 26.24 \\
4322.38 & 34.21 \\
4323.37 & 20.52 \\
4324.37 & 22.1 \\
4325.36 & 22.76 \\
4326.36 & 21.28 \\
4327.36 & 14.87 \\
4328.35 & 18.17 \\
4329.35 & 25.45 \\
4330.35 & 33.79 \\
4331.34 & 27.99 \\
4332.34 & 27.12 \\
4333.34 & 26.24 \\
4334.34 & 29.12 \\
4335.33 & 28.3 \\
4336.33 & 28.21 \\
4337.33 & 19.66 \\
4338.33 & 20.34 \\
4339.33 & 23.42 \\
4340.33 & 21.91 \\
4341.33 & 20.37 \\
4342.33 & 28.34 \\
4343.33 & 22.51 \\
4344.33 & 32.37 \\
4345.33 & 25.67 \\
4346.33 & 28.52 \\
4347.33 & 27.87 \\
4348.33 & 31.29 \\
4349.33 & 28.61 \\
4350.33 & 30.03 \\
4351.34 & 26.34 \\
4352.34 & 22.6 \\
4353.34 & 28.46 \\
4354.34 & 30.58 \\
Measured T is 1.8 A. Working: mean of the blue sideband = 26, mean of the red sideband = 23.2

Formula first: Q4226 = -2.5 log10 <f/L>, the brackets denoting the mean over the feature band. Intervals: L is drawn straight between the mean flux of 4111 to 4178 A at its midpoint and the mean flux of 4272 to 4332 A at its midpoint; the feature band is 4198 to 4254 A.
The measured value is -0.09 mag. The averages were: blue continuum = 24.4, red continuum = 23.1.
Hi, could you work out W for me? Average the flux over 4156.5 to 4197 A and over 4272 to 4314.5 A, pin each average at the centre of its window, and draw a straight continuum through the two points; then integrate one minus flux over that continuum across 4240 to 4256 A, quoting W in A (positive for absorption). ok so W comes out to -1.96 A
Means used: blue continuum 25.2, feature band 26.3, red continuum 22.3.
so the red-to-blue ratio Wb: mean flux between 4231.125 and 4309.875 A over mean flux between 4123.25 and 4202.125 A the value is 0.97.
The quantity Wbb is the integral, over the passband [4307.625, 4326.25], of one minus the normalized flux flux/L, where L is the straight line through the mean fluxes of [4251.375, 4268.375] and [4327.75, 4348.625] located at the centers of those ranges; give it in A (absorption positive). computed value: 1.2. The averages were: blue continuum 27.1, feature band 24.5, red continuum 25.9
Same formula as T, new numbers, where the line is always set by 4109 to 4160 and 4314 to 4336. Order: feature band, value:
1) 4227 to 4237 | 1.0 A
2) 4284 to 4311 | 4.7 A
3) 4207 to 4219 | -1.8 A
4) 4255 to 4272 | -0.7 A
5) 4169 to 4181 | 0.2 A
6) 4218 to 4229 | 0.9 A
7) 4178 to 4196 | -0.6 A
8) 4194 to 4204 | 0.1 A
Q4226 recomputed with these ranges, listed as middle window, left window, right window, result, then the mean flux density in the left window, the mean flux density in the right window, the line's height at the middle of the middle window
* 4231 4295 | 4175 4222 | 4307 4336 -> 0.03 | 26.7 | 24.7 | 25.7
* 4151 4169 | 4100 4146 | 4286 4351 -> -0.07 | 23.7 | 23.8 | 23.8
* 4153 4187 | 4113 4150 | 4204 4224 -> 0.04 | 24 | 27.7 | 25.7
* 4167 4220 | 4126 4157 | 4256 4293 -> -0.07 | 24.7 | 24.7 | 24.7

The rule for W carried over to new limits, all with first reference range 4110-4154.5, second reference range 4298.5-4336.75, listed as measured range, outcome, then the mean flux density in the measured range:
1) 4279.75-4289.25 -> 0.2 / 23.4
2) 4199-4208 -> -1.5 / 27.9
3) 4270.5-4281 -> -0.5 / 24.9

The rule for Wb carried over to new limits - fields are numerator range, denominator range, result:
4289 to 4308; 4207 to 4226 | 0.80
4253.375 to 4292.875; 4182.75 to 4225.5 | 0.94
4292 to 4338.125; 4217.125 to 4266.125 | 0.94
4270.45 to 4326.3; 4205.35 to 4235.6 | 0.91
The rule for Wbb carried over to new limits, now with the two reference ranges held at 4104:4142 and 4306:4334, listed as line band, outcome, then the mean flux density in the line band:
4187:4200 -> -0.4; 24.9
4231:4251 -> -1.0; 25.5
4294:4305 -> 1.6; 20.8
